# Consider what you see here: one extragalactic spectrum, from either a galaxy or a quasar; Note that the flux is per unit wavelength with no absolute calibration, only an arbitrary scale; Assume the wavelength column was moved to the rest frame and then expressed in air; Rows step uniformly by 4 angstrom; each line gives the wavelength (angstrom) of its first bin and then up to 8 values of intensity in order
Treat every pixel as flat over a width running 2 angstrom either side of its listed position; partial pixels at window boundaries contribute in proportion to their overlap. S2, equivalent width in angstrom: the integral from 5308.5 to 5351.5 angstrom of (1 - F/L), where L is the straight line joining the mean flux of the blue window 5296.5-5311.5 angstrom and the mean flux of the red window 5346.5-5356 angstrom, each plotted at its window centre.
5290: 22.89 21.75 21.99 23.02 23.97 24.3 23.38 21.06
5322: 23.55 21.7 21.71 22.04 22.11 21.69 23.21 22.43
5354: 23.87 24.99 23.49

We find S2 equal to 1.5 angstrom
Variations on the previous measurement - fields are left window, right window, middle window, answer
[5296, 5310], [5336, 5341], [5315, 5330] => 0.27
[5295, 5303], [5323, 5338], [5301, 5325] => -1.06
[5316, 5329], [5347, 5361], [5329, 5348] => 0.60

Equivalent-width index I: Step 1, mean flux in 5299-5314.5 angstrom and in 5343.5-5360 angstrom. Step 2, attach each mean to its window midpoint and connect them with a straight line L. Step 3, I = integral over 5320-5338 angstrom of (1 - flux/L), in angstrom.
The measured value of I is 1.0 angstrom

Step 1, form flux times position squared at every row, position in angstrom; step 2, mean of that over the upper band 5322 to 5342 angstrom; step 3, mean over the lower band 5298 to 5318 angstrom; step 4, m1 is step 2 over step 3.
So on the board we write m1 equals 0.96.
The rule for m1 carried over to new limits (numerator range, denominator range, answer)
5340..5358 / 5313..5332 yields 1.05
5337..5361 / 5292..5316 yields 1.02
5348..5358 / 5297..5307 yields 1.04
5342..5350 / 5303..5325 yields 0.99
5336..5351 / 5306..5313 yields 0.94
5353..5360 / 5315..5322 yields 1.12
